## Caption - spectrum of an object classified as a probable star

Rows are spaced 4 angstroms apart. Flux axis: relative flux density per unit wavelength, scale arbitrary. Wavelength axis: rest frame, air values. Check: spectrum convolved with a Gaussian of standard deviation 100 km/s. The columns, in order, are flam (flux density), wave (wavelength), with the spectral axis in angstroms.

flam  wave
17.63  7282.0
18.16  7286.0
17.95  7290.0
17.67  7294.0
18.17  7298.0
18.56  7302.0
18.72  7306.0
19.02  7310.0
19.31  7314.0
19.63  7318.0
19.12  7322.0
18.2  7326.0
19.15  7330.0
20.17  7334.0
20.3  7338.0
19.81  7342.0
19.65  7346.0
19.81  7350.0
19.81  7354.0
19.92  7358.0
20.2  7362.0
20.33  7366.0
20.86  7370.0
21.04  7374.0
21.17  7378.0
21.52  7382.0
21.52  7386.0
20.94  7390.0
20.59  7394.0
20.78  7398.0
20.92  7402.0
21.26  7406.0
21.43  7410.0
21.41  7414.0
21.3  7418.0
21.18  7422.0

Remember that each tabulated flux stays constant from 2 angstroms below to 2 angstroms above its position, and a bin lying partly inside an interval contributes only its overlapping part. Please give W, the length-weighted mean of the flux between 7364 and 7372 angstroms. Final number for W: 20.6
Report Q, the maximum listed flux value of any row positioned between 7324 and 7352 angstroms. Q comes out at 20.3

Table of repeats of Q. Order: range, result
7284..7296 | 18.16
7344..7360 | 19.92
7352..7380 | 21.17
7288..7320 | 19.63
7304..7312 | 19.02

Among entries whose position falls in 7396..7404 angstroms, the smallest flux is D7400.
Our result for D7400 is 20.78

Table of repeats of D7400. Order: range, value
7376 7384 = 21.17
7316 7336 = 18.2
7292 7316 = 17.67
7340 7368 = 19.65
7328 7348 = 19.15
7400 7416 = 20.92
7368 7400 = 20.59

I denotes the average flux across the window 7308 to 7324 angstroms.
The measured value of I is 19.3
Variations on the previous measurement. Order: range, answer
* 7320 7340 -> 19.4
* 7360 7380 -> 20.7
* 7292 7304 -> 18.1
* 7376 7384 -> 21.3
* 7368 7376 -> 20.9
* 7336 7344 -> 20.1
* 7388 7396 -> 20.8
